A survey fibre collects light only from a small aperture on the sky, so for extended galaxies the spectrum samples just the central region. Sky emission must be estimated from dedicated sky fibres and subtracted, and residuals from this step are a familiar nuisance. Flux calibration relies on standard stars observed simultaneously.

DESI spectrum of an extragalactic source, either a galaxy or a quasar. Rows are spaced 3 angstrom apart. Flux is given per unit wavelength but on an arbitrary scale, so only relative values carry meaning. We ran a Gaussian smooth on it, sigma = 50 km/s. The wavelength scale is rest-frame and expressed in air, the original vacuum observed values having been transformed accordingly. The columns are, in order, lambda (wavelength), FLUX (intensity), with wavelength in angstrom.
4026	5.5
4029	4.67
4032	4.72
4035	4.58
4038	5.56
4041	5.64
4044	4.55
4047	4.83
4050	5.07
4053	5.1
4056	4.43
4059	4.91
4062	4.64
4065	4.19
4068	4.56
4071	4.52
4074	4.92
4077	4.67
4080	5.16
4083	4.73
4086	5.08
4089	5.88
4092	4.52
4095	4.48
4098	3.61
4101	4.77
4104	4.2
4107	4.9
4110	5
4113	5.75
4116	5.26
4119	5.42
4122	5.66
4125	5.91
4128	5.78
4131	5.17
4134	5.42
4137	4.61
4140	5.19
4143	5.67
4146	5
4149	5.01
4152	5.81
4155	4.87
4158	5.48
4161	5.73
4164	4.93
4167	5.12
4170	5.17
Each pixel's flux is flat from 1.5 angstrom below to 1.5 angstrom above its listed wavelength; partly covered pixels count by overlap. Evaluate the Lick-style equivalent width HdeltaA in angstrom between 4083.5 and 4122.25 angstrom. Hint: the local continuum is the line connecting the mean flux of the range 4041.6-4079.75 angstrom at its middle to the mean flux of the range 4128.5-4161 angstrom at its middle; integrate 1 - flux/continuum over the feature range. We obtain 0.5 angstrom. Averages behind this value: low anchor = 4.74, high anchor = 5.26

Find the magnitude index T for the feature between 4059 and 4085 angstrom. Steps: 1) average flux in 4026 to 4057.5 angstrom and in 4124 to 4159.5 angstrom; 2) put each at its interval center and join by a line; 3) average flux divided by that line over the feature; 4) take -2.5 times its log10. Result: 0.08 mag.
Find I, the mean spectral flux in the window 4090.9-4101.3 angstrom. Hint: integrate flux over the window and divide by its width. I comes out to 4.29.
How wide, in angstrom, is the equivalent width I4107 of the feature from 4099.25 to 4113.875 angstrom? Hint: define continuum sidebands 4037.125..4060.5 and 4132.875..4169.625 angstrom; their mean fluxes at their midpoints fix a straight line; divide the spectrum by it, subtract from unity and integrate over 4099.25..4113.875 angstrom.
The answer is 0.75 angstrom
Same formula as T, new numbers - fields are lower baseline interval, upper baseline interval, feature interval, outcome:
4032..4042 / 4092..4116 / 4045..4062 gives 0.05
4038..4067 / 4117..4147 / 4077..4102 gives 0.07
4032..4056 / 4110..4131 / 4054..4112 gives 0.12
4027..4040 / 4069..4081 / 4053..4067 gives 0.06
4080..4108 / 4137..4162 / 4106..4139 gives -0.07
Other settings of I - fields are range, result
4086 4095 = 5.06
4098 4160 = 5.21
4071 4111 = 4.75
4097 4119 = 4.85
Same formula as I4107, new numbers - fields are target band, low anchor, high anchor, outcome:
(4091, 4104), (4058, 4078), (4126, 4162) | 1.51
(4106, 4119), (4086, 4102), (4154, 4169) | -1.14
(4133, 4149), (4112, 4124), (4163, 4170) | 0.46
